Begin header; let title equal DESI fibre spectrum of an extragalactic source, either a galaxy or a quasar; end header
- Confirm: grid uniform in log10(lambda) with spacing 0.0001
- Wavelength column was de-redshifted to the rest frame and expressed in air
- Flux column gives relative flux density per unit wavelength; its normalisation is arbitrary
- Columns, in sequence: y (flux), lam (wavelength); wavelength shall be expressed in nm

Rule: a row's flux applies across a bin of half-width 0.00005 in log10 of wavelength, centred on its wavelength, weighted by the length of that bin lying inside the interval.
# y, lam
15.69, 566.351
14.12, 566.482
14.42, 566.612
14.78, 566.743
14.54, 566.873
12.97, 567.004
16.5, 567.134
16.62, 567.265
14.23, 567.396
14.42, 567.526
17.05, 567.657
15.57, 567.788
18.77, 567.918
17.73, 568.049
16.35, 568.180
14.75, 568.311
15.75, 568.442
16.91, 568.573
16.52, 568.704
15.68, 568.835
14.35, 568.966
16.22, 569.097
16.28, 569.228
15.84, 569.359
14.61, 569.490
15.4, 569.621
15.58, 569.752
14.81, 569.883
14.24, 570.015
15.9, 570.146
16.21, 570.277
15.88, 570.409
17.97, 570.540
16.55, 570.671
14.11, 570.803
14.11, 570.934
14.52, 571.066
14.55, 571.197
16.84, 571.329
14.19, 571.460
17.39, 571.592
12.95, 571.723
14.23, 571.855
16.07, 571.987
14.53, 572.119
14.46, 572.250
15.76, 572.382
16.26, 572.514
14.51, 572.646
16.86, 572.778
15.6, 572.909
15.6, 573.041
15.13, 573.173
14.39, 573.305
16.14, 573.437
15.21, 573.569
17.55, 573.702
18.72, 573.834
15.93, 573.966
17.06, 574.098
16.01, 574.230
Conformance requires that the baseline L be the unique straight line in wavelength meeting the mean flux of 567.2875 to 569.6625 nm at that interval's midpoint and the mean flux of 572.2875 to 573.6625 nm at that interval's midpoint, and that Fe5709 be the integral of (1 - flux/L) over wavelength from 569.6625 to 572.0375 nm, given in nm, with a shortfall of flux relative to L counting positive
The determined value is 0.06 nm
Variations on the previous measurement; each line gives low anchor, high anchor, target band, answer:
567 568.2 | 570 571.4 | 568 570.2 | 0.028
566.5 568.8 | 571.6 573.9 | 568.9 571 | 0.020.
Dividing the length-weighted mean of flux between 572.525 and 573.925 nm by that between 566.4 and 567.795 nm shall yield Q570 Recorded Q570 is 1.1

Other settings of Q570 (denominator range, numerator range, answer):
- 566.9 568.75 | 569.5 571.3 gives 0.96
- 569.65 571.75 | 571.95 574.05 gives 1.03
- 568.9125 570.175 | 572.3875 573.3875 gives 1.01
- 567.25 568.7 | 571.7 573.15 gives 0.94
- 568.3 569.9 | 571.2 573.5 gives 0.98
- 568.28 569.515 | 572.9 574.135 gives 1.02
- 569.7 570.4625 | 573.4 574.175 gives 1.09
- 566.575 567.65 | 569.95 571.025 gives 1.04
